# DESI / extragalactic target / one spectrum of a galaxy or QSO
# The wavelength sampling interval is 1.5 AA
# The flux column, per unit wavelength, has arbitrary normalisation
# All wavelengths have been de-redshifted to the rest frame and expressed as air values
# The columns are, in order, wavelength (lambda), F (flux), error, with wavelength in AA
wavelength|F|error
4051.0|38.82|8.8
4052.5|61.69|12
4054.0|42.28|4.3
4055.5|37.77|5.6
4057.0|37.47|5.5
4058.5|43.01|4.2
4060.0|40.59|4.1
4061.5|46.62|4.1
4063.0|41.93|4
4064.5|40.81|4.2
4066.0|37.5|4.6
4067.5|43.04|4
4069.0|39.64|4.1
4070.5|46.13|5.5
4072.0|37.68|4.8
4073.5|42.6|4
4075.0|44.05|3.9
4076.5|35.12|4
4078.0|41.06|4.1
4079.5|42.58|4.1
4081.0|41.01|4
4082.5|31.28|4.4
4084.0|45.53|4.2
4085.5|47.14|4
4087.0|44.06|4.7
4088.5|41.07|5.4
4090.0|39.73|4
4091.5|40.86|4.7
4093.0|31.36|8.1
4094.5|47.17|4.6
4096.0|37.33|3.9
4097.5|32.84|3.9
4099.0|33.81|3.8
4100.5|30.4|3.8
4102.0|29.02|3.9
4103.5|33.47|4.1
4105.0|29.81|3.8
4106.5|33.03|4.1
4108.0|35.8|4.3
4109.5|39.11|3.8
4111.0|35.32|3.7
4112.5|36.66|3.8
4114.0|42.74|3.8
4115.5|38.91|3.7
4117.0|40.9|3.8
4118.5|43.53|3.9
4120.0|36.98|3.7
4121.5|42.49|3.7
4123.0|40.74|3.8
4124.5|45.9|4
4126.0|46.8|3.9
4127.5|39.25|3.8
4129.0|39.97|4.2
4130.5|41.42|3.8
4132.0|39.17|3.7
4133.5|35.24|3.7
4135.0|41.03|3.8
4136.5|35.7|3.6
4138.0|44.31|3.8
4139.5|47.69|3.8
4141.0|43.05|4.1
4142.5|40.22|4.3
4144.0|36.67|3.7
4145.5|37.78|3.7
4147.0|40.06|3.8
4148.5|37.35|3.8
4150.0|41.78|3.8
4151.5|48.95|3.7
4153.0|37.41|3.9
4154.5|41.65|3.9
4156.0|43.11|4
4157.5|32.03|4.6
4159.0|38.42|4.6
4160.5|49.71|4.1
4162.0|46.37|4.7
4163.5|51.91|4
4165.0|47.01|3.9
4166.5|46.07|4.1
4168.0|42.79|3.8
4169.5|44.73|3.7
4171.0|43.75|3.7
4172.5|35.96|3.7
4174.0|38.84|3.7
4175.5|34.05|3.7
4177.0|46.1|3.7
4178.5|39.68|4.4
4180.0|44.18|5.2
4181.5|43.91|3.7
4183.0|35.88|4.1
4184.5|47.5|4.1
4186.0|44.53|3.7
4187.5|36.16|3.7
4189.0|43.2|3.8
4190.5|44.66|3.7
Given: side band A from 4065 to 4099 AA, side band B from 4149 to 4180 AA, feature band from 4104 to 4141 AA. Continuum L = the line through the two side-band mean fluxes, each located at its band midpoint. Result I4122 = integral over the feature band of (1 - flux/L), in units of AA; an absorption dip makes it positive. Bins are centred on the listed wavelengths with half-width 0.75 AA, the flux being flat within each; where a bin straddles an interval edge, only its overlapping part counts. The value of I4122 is 1.5 AA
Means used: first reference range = 40.3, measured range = 39.7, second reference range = 42.5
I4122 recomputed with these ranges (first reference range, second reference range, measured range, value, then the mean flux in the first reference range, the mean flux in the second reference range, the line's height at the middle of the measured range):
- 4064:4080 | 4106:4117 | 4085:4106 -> 1.2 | 40.9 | 37.7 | 39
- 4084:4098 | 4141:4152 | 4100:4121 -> 2.2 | 40.6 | 40.4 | 40.5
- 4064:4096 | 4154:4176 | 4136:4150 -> 0.5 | 40.8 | 42.5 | 42.1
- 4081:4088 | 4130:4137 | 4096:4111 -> 2.7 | 41.9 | 38.5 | 40.6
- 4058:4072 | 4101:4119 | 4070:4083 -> 0.1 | 41.9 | 36.3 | 40.5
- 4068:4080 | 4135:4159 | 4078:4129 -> 2.6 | 41.1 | 40.5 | 40.9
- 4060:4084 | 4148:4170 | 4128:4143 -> 0.7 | 40.9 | 43.3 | 42.7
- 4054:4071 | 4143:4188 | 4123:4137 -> 0.4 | 41.3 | 41.8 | 41.6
